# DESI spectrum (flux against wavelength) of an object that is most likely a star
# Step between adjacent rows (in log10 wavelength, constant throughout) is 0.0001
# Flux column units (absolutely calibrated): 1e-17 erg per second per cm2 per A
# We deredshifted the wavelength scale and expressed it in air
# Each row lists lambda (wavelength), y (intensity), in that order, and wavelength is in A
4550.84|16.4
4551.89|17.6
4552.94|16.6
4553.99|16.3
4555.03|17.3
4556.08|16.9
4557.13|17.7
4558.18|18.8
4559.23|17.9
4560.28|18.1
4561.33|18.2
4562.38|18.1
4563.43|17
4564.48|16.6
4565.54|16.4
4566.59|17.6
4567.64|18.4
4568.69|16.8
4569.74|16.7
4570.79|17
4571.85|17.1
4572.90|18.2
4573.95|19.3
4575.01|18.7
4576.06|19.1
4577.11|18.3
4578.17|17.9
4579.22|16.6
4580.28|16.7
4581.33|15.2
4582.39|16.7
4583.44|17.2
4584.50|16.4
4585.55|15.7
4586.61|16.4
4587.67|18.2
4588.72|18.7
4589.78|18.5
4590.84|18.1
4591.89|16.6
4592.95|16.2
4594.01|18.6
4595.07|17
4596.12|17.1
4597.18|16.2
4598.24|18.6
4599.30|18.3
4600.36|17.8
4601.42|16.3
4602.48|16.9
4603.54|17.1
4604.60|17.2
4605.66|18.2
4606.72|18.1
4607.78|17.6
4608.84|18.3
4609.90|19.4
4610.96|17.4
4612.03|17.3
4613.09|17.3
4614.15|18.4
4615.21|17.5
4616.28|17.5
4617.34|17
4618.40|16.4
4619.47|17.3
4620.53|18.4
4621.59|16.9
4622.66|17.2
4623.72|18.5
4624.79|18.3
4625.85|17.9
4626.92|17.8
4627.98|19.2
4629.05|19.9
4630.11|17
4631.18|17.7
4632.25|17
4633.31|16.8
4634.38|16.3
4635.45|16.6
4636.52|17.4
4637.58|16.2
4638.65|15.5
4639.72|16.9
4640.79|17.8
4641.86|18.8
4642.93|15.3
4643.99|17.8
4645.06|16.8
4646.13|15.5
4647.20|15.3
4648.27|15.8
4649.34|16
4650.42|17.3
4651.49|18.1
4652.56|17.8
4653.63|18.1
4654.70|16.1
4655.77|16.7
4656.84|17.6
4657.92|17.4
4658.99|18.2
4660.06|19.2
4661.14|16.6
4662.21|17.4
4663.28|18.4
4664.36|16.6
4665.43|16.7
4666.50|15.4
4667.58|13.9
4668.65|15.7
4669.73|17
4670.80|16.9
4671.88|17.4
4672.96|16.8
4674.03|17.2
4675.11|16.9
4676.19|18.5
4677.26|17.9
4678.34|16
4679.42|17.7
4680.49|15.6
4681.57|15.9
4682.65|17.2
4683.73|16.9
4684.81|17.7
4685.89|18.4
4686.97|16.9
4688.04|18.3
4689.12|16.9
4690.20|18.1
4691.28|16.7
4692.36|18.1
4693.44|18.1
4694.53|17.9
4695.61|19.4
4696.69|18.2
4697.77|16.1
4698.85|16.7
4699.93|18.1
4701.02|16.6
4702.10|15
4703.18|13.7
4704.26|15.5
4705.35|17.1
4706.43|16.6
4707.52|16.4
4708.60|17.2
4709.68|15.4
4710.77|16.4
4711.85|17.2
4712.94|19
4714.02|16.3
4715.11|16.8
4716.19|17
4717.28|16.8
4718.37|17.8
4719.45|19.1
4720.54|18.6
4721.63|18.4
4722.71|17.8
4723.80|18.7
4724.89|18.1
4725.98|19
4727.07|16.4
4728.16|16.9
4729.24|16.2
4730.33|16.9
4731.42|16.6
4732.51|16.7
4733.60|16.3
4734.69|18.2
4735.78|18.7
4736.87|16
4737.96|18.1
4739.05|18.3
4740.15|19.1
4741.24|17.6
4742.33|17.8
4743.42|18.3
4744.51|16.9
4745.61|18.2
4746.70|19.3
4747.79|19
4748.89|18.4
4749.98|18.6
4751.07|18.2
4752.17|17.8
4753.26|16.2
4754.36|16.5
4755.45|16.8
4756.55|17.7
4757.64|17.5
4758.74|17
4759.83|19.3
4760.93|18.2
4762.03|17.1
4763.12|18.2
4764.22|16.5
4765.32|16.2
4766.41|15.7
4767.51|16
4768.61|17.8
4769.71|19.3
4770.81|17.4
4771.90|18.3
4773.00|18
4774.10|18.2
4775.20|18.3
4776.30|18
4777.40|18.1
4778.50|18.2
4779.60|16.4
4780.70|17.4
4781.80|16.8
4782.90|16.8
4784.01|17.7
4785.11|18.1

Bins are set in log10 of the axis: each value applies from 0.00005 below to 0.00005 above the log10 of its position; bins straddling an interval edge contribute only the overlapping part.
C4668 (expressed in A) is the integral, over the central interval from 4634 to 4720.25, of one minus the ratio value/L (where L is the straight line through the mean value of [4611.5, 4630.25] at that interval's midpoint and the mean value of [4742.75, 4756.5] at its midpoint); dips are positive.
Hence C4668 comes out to 4.0 A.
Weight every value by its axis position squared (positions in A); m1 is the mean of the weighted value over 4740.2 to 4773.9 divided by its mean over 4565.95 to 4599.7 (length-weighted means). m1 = 1.09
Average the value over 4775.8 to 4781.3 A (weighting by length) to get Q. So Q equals 17.6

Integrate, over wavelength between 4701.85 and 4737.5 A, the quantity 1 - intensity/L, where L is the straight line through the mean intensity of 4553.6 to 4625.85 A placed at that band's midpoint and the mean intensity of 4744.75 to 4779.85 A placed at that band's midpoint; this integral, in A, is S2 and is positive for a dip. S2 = 1.17 A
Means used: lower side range 17.5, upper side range 17.7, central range 17.1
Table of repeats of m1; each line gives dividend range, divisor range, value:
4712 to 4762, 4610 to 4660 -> 1.07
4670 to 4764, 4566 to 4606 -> 1.06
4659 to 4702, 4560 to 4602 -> 1.03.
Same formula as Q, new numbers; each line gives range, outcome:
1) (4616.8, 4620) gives 16.9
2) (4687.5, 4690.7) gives 17.8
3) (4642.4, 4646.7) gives 16.4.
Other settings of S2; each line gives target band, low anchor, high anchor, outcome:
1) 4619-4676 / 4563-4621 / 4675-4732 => 0.66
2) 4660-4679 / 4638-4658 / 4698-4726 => 0.07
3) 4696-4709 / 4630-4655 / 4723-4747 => 0.67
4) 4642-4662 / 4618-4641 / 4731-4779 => 0.50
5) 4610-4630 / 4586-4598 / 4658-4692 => -0.57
